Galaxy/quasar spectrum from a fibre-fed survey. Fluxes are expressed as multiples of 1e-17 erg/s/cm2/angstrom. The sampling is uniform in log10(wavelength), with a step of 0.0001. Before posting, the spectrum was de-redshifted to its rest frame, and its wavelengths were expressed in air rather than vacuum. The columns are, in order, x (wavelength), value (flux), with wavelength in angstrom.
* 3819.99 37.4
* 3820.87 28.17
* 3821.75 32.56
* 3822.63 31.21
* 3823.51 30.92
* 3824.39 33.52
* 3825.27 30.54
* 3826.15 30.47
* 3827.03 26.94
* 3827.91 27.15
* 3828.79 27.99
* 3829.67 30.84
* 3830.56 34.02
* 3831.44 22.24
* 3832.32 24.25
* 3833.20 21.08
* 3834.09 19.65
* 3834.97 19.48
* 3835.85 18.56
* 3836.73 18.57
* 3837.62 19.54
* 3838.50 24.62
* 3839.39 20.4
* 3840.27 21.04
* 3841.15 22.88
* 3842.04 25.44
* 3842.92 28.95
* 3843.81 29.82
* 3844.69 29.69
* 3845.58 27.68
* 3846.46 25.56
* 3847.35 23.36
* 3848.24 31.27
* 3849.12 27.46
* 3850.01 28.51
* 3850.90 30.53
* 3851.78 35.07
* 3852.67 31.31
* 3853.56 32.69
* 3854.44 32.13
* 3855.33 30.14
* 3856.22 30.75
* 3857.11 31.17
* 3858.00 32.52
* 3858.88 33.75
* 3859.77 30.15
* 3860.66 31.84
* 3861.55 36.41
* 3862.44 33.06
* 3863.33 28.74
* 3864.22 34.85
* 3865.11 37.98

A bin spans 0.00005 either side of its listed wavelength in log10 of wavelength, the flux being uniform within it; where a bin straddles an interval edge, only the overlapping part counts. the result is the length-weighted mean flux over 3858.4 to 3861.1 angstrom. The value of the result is 32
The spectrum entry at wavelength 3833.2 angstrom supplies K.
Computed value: 21.08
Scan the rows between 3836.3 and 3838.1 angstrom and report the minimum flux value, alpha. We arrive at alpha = 18.57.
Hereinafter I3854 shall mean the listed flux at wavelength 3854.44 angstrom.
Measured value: 32.13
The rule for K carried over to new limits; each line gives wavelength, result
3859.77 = 30.15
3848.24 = 31.27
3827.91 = 27.15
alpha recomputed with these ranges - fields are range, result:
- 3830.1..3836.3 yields 18.56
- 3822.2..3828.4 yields 26.94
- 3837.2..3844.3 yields 19.54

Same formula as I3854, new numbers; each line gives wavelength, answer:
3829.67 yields 30.84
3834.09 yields 19.65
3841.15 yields 22.88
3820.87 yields 28.17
